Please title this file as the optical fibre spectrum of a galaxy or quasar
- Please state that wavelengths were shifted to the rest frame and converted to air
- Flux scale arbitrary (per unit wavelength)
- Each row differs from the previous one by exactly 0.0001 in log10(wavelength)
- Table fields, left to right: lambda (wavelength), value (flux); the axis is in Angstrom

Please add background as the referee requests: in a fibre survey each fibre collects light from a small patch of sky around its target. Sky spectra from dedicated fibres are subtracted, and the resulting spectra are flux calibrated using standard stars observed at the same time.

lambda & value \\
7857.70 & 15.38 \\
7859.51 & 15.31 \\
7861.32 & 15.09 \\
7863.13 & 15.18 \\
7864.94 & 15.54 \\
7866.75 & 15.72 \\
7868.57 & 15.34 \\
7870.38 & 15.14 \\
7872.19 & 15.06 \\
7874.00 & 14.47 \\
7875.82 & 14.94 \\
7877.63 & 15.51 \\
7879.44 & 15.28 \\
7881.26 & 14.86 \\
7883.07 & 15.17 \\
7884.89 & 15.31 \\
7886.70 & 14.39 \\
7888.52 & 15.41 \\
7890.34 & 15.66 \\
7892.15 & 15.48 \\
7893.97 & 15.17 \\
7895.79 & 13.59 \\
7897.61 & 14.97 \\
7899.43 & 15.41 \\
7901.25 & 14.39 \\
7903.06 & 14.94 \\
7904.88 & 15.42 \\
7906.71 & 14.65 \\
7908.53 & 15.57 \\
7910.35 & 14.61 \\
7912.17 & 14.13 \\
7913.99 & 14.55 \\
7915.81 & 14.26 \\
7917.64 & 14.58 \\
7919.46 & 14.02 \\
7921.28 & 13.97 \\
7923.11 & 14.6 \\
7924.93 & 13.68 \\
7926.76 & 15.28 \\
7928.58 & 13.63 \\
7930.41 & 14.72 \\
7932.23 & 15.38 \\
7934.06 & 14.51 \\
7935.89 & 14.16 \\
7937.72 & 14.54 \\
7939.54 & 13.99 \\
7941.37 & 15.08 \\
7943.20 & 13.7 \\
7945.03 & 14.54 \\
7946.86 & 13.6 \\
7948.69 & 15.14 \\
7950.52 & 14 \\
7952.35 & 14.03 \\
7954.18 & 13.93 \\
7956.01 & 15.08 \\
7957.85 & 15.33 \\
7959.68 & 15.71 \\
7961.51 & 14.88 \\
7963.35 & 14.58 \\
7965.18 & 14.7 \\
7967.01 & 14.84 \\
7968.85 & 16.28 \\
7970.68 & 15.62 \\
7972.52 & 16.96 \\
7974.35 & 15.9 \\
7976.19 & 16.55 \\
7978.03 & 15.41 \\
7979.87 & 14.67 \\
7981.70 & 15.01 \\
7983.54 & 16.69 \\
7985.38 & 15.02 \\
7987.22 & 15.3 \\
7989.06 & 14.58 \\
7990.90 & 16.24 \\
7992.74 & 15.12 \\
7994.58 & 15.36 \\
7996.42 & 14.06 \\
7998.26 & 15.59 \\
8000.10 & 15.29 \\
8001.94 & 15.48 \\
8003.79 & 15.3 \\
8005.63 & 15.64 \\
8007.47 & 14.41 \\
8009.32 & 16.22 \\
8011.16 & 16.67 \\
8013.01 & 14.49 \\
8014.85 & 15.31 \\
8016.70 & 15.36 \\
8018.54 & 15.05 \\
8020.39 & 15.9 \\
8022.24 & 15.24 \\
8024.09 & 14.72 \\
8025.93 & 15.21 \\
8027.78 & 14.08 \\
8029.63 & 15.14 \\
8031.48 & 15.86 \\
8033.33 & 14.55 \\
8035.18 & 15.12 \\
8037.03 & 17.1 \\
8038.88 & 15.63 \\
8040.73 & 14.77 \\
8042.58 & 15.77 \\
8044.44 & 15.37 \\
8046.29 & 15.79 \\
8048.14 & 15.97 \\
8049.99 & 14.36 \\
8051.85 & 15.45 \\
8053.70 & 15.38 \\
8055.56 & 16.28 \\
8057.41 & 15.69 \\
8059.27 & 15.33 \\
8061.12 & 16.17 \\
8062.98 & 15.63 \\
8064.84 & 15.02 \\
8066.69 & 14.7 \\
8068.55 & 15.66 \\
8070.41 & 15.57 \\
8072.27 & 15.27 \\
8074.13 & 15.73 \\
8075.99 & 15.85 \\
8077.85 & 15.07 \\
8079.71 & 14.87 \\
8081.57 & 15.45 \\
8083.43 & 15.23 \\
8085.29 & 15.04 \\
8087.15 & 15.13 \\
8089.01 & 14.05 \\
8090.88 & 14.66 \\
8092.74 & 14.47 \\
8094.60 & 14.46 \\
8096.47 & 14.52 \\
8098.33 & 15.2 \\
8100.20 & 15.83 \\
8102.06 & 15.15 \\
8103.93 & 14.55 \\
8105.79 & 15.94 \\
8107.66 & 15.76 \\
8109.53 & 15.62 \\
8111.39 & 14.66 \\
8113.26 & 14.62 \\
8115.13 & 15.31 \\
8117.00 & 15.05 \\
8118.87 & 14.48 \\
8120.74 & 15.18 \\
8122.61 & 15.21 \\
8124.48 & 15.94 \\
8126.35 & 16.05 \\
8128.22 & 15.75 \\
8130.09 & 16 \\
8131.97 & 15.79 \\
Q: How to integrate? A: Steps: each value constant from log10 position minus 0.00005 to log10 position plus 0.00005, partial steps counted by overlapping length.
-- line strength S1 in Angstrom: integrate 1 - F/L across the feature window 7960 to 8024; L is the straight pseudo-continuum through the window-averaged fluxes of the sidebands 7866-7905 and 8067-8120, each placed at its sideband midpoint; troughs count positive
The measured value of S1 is -1.3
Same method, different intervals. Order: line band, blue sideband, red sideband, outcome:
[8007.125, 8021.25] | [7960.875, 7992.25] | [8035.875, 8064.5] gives 0.08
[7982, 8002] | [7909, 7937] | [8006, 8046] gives -0.38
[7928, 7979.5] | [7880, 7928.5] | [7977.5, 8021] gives 0.58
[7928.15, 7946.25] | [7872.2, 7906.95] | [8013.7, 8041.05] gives 0.80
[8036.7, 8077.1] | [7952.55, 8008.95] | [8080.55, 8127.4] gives -0.96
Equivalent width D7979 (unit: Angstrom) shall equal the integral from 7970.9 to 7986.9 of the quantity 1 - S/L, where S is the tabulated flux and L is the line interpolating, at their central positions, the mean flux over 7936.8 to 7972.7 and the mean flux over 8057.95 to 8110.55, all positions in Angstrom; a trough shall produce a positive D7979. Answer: -1.0 Angstrom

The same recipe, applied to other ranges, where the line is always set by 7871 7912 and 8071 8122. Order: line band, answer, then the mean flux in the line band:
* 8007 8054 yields -0.9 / 15.4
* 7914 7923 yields 0.4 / 14.3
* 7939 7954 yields 0.8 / 14.2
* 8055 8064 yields -0.4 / 15.8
